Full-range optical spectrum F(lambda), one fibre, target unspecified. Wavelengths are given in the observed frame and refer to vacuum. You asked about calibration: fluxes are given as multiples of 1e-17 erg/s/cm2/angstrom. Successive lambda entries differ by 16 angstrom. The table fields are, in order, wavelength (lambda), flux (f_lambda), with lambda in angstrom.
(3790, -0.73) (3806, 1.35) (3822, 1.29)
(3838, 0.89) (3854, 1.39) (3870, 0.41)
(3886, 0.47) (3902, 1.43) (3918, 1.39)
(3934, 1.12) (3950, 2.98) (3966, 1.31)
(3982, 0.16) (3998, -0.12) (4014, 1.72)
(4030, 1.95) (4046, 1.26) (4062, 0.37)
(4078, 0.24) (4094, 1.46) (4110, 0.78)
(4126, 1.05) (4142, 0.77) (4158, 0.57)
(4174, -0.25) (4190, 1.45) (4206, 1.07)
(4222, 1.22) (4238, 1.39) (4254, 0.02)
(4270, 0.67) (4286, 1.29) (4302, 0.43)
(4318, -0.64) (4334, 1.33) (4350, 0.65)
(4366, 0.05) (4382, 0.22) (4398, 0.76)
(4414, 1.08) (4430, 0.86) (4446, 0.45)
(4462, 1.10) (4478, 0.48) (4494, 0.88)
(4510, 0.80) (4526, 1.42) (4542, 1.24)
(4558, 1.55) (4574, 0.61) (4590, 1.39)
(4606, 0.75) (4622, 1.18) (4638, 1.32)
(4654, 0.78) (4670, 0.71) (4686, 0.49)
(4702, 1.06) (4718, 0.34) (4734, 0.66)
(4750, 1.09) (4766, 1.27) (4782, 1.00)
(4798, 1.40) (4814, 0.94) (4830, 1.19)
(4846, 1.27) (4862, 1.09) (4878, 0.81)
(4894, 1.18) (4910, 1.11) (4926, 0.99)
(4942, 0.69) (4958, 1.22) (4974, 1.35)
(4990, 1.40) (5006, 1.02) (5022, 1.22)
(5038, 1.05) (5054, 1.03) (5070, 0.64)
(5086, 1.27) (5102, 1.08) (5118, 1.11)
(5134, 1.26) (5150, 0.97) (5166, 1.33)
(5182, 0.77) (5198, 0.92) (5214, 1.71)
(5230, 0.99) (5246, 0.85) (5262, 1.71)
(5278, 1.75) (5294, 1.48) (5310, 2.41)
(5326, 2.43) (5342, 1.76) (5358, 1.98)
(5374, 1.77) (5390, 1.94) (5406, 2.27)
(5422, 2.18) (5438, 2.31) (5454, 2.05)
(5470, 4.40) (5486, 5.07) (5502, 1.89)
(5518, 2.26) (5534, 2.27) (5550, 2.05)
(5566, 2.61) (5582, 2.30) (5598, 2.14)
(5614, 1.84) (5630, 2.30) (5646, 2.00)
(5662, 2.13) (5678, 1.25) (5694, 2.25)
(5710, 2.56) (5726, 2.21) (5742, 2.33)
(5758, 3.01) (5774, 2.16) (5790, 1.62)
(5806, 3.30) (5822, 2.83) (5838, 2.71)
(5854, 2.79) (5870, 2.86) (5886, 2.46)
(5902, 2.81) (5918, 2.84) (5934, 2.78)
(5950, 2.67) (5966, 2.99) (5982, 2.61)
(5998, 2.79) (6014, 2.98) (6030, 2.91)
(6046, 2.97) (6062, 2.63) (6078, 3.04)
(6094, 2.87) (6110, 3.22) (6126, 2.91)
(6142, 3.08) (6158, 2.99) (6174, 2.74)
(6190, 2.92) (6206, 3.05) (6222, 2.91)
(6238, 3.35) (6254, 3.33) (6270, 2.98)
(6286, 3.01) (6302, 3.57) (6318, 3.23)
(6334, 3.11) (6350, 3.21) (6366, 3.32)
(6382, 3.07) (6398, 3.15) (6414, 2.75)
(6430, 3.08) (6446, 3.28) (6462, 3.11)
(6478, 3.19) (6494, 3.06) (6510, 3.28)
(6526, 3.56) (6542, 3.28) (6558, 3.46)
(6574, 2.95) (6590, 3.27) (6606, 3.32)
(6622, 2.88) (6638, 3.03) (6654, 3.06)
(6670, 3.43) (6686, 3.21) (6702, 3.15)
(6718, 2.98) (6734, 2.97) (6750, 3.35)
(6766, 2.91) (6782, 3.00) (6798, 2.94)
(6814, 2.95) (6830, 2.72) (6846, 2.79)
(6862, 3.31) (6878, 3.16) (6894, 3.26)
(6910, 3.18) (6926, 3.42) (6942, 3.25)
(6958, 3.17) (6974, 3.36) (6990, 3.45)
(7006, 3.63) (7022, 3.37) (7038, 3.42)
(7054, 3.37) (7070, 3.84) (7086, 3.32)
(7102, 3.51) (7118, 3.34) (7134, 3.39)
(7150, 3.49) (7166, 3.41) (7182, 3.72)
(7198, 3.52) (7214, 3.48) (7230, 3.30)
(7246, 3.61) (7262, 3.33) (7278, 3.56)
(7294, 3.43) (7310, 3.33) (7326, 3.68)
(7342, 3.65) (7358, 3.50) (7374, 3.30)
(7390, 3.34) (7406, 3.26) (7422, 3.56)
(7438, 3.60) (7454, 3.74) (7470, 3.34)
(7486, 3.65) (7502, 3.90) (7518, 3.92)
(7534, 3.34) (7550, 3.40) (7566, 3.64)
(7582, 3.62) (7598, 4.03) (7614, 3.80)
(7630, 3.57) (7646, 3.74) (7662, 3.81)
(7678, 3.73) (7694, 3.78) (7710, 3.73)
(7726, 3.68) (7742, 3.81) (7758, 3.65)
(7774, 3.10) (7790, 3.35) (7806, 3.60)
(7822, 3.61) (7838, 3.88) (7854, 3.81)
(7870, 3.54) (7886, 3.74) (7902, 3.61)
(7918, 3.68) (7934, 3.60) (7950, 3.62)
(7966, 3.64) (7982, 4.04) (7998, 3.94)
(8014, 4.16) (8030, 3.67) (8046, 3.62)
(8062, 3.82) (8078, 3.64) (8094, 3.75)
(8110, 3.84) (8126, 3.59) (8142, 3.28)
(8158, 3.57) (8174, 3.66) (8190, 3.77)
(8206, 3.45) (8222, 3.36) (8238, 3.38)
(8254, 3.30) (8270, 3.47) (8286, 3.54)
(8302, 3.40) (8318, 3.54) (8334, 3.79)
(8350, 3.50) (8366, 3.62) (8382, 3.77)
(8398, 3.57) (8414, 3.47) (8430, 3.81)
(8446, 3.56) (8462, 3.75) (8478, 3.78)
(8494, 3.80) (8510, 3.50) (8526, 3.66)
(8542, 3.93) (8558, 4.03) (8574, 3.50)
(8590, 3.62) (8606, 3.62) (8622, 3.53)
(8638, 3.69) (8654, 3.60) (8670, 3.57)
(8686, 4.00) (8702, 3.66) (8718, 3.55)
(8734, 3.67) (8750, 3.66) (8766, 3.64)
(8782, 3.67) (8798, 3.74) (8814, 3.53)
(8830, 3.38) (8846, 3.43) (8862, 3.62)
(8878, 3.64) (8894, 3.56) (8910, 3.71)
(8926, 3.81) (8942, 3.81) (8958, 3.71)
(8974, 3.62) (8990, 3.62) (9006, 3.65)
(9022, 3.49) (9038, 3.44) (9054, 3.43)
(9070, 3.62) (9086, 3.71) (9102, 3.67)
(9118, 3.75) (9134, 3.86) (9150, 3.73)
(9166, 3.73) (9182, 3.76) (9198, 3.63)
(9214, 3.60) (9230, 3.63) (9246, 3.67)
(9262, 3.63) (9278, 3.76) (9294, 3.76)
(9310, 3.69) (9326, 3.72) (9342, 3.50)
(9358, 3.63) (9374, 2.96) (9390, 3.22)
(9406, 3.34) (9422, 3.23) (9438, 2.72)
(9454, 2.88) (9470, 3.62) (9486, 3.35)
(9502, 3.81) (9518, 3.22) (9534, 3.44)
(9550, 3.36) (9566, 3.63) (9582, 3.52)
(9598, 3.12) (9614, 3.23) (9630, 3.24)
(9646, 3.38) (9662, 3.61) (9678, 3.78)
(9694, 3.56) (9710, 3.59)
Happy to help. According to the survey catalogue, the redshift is 0.320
